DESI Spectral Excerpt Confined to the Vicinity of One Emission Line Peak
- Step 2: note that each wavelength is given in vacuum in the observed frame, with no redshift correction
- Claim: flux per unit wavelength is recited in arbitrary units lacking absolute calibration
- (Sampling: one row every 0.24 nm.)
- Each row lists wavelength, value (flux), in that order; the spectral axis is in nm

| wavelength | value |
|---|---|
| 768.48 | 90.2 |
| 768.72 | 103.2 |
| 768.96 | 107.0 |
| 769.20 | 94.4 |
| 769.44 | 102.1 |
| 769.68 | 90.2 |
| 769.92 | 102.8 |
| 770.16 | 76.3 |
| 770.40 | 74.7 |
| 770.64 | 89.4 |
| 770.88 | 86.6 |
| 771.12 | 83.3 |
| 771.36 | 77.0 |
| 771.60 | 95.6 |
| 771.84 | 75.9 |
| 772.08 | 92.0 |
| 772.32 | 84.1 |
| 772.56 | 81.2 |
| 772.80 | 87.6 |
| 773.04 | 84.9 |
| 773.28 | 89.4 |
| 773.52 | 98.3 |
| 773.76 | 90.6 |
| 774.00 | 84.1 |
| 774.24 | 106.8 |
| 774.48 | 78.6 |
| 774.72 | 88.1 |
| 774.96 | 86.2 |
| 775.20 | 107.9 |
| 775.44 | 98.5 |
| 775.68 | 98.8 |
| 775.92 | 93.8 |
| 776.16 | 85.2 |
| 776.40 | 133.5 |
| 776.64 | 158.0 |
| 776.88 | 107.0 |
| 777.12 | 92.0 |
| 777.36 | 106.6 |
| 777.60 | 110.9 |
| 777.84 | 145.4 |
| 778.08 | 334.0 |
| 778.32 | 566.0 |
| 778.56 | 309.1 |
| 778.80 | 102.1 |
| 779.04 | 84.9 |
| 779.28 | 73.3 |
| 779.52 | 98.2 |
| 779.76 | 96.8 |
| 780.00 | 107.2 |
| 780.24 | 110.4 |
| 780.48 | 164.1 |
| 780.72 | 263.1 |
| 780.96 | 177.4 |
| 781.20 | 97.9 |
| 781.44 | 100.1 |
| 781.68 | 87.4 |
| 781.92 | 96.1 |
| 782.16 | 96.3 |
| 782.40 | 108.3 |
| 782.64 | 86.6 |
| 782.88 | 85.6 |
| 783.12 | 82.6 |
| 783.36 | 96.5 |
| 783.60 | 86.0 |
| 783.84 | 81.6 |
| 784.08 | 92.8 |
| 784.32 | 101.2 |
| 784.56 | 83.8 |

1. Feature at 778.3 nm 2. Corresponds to H-alpha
